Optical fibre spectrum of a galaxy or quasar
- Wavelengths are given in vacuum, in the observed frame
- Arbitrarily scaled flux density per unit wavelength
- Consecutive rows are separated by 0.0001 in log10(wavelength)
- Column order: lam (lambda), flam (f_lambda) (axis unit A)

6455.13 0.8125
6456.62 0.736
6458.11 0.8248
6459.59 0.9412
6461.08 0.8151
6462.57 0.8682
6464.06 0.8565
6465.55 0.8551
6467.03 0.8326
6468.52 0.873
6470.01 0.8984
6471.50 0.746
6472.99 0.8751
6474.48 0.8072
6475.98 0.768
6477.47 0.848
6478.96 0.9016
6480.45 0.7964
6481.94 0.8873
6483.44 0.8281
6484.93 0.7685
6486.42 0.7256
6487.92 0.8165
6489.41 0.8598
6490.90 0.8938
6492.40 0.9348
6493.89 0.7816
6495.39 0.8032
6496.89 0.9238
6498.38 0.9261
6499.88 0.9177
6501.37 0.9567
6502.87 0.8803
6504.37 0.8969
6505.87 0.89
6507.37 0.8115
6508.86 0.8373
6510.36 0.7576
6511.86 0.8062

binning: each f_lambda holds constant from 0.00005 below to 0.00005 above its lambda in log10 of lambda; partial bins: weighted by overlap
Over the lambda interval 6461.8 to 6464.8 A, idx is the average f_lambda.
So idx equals 0.861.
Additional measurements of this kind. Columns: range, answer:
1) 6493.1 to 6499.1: 0.859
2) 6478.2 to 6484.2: 0.853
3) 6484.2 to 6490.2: 0.794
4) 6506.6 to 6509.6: 0.827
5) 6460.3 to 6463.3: 0.841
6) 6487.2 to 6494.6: 0.859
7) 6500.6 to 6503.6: 0.92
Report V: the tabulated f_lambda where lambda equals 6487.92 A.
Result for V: 0.8165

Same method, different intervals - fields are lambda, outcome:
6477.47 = 0.848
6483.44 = 0.8281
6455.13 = 0.8125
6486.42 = 0.7256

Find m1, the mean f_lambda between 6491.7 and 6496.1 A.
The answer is 0.839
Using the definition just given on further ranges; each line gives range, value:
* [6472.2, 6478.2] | 0.823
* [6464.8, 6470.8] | 0.865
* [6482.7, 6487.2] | 0.774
